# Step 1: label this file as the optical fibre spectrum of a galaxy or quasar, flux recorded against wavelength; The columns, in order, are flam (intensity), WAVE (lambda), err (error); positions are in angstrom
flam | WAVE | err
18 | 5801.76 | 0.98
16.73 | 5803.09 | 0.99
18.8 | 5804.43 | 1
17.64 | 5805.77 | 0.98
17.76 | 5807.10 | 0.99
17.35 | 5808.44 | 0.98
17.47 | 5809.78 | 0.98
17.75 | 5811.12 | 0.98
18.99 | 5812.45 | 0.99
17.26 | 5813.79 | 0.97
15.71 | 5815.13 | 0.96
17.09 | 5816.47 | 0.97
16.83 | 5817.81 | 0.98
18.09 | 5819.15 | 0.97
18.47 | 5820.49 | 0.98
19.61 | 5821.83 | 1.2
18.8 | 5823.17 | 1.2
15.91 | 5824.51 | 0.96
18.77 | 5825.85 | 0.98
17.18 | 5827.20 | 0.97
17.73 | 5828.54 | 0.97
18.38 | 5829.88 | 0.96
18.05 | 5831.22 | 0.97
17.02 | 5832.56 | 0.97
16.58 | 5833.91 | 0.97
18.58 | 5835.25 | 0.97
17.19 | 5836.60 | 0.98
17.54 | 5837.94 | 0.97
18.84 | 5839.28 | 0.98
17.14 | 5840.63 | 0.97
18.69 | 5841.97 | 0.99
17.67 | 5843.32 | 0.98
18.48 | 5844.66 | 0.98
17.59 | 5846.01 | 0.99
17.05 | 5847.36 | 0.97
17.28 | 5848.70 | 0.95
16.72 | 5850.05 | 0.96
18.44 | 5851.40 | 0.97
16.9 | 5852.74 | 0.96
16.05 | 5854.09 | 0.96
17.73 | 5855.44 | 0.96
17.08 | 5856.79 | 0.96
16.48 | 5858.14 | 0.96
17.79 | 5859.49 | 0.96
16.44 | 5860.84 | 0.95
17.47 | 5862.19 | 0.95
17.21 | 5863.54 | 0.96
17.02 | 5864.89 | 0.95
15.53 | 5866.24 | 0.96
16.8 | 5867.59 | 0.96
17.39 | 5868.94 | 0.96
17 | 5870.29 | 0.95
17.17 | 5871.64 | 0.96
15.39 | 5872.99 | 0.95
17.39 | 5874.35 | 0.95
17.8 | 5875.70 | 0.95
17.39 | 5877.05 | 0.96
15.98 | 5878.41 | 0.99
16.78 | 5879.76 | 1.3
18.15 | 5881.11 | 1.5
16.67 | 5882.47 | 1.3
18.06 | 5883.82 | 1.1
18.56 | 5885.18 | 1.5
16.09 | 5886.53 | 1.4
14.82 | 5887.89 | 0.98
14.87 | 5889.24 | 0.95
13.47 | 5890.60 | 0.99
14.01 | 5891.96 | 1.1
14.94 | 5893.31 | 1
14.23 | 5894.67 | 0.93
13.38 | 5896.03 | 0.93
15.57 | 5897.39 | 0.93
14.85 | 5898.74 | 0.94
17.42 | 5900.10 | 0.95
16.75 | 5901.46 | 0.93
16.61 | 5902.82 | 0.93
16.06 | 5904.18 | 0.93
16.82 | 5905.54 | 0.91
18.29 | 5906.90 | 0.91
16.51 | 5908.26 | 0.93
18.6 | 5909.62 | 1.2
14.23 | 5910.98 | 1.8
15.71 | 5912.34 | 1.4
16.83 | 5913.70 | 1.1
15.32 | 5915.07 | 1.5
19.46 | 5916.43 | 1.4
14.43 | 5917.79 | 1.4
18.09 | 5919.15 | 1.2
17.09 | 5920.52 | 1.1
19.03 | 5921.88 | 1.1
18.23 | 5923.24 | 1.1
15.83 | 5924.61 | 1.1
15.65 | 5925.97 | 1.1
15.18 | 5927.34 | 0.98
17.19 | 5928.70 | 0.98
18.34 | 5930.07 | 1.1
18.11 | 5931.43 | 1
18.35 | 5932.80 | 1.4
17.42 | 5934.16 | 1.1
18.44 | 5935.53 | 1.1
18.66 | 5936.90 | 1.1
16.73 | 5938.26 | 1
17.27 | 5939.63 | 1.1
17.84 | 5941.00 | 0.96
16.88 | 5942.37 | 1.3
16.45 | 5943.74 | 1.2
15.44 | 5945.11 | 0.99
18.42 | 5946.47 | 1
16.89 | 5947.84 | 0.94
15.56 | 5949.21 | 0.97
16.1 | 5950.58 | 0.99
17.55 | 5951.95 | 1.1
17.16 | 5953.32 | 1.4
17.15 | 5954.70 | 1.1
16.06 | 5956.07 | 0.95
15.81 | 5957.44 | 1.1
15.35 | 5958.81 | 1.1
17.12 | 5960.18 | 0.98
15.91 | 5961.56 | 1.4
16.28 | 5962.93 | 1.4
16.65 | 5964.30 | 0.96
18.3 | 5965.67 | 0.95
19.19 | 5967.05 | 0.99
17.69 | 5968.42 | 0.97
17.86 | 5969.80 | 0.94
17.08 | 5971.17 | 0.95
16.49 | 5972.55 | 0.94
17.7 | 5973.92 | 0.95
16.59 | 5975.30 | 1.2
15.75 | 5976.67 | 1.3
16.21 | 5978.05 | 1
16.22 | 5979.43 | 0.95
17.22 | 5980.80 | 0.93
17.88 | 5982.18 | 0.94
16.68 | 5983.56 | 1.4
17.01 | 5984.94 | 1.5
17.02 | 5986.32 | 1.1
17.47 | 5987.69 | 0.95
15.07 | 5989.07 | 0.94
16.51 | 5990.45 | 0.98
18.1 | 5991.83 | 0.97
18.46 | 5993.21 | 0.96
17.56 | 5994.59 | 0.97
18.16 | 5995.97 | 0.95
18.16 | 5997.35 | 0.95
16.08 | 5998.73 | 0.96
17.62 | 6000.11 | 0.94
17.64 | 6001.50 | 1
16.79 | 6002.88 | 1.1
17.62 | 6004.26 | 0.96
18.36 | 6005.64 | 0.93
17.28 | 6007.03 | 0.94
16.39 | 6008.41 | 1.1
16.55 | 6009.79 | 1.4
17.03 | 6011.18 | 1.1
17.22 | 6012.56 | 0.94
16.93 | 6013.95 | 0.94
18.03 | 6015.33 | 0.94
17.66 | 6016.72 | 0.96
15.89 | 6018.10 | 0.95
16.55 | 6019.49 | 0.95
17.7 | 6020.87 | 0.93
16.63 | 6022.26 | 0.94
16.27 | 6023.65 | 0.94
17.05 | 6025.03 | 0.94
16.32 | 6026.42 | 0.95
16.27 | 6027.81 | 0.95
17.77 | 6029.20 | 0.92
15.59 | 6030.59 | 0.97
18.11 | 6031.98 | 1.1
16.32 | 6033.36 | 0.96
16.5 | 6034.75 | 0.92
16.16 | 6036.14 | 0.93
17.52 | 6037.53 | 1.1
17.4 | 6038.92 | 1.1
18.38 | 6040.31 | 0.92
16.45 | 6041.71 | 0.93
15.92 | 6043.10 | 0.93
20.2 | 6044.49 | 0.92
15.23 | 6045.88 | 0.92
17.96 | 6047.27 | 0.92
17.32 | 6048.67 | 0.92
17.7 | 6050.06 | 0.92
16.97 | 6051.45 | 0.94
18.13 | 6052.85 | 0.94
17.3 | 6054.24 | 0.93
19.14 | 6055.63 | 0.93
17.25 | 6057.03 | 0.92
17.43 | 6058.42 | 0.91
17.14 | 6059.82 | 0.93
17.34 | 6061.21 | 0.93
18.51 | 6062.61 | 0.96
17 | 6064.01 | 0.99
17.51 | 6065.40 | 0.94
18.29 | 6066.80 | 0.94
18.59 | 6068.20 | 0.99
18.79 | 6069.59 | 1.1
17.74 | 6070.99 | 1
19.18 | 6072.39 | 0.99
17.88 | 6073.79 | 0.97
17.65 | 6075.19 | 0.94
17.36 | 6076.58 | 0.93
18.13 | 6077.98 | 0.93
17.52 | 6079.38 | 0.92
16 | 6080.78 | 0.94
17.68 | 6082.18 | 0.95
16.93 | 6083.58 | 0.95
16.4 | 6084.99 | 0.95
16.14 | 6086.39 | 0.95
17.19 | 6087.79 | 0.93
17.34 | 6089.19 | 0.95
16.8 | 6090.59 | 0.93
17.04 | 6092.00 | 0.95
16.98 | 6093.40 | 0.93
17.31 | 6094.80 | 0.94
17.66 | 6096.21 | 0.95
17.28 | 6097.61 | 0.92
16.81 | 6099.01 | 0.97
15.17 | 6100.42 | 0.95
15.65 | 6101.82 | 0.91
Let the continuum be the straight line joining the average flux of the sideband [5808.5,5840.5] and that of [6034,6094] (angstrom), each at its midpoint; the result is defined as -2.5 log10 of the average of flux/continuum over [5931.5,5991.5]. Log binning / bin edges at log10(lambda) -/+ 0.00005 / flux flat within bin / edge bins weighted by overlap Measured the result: 0.036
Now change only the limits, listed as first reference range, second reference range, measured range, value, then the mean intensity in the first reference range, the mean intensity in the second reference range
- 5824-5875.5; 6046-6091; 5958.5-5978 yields 0.028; 17.3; 17.5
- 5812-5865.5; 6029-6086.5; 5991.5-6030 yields 0.017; 17.5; 17.5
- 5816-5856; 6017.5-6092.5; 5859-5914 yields 0.077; 17.7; 17.3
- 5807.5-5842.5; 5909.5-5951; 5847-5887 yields 0.023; 17.7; 17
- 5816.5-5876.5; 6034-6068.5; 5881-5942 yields 0.053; 17.4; 17.5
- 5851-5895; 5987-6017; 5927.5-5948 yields -0.032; 16.6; 17.3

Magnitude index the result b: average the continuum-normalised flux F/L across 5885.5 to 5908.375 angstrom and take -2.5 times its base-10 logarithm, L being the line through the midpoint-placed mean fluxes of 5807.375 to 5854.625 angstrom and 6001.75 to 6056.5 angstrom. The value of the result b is 0.12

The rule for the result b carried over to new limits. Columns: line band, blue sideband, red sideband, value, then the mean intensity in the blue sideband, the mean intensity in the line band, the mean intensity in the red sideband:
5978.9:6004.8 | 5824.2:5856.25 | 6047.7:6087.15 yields 0.023 mag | 17.6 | 17.2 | 17.6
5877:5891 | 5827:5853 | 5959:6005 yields 0.068 mag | 17.7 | 16.5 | 17.1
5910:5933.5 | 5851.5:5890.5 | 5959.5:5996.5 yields 0.003 mag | 16.8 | 16.9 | 17.1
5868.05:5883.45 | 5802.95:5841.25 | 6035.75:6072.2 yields 0.041 mag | 17.7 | 17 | 17.6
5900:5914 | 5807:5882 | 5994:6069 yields 0.043 mag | 17.4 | 16.7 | 17.3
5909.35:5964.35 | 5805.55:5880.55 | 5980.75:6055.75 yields 0.025 mag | 17.4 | 16.9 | 17.2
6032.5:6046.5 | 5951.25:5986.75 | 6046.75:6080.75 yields 0.033 mag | 16.9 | 17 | 17.8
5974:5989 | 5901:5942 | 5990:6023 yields 0.030 mag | 17.1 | 16.8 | 17.3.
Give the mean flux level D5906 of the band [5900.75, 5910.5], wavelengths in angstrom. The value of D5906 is 17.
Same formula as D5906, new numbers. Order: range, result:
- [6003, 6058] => 17.2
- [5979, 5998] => 17.3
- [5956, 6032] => 17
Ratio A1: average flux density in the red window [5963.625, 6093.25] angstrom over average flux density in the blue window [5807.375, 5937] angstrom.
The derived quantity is 1.0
